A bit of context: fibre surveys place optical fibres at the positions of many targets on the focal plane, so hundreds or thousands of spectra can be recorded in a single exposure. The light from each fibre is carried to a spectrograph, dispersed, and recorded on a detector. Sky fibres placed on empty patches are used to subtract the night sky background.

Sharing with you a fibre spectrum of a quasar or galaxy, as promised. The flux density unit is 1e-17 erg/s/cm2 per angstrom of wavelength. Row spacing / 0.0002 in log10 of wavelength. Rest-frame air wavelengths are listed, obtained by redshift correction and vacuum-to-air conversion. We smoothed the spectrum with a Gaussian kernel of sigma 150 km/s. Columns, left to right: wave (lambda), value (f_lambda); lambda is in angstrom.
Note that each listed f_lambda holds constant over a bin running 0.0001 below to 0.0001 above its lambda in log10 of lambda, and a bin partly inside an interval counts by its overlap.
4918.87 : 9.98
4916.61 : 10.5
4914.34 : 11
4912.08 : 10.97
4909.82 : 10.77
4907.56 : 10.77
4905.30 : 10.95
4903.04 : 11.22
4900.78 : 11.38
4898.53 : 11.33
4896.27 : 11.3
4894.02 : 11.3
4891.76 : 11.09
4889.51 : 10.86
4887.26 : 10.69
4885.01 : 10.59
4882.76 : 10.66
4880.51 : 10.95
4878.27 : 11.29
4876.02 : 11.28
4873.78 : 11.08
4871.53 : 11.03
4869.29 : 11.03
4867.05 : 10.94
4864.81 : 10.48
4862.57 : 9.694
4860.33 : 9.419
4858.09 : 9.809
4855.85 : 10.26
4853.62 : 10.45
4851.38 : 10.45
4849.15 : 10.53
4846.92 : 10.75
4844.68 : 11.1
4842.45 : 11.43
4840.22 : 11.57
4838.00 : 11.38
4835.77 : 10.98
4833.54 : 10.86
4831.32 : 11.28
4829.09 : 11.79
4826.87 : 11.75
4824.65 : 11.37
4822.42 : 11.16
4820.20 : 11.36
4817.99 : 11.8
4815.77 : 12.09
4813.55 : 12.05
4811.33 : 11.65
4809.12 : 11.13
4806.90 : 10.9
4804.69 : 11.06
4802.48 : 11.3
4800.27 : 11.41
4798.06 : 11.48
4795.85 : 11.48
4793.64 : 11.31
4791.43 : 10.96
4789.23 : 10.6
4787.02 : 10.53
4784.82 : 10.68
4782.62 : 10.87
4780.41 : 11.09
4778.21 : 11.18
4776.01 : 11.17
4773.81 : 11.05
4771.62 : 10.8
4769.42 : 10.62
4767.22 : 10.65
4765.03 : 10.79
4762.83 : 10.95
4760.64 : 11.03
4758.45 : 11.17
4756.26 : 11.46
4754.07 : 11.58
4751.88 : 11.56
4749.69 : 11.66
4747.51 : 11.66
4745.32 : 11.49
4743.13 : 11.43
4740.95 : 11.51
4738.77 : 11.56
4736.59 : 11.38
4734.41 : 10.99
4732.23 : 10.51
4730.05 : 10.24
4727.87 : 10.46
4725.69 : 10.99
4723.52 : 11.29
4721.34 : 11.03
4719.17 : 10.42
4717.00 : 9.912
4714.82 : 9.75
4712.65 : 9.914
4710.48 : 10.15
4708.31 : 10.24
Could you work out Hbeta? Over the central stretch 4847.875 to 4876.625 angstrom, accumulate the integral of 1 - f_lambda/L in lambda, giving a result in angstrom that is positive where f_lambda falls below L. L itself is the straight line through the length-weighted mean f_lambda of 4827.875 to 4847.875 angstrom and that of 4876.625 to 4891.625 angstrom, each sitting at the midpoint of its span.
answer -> 1.5 angstrom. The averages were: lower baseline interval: 11.2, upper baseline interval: 10.9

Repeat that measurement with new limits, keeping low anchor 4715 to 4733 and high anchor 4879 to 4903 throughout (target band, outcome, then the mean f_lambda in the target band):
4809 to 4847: -2.06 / 11.4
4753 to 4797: -1.21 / 11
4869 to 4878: -0.12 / 11.1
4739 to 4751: -1.05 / 11.6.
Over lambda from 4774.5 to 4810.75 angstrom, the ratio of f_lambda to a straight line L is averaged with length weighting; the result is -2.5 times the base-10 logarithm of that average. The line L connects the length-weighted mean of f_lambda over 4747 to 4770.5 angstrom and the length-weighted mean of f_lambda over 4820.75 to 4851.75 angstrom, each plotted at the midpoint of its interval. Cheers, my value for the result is 0.01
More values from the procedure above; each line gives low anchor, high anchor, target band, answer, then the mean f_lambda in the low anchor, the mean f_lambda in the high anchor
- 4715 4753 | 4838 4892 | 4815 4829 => -0.074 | 11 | 10.7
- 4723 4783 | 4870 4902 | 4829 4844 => -0.020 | 11.1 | 11.1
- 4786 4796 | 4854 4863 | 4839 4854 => -0.091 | 10.9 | 9.86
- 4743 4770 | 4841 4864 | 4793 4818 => -0.063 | 11.2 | 10.4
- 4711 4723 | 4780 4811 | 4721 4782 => -0.051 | 10.2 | 11.1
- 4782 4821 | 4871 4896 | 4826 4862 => 0.029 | 11.3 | 11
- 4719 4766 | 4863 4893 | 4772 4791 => 0.018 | 11.2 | 10.9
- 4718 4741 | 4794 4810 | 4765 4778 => 0.023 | 10.9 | 11.3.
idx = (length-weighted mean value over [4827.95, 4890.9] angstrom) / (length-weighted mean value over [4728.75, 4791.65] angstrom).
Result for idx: 1.0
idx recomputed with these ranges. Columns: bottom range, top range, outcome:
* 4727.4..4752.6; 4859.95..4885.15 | 0.96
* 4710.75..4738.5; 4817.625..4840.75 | 1.07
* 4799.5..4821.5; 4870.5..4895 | 0.96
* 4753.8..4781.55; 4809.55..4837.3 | 1.04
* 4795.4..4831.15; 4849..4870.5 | 0.90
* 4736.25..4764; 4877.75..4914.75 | 0.96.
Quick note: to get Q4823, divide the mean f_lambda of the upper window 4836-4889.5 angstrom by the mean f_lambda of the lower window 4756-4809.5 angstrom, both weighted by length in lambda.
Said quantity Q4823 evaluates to 0.97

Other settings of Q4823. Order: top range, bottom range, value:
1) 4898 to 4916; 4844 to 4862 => 1.07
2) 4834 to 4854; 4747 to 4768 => 0.98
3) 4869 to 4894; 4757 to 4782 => 1.00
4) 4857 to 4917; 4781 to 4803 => 0.98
